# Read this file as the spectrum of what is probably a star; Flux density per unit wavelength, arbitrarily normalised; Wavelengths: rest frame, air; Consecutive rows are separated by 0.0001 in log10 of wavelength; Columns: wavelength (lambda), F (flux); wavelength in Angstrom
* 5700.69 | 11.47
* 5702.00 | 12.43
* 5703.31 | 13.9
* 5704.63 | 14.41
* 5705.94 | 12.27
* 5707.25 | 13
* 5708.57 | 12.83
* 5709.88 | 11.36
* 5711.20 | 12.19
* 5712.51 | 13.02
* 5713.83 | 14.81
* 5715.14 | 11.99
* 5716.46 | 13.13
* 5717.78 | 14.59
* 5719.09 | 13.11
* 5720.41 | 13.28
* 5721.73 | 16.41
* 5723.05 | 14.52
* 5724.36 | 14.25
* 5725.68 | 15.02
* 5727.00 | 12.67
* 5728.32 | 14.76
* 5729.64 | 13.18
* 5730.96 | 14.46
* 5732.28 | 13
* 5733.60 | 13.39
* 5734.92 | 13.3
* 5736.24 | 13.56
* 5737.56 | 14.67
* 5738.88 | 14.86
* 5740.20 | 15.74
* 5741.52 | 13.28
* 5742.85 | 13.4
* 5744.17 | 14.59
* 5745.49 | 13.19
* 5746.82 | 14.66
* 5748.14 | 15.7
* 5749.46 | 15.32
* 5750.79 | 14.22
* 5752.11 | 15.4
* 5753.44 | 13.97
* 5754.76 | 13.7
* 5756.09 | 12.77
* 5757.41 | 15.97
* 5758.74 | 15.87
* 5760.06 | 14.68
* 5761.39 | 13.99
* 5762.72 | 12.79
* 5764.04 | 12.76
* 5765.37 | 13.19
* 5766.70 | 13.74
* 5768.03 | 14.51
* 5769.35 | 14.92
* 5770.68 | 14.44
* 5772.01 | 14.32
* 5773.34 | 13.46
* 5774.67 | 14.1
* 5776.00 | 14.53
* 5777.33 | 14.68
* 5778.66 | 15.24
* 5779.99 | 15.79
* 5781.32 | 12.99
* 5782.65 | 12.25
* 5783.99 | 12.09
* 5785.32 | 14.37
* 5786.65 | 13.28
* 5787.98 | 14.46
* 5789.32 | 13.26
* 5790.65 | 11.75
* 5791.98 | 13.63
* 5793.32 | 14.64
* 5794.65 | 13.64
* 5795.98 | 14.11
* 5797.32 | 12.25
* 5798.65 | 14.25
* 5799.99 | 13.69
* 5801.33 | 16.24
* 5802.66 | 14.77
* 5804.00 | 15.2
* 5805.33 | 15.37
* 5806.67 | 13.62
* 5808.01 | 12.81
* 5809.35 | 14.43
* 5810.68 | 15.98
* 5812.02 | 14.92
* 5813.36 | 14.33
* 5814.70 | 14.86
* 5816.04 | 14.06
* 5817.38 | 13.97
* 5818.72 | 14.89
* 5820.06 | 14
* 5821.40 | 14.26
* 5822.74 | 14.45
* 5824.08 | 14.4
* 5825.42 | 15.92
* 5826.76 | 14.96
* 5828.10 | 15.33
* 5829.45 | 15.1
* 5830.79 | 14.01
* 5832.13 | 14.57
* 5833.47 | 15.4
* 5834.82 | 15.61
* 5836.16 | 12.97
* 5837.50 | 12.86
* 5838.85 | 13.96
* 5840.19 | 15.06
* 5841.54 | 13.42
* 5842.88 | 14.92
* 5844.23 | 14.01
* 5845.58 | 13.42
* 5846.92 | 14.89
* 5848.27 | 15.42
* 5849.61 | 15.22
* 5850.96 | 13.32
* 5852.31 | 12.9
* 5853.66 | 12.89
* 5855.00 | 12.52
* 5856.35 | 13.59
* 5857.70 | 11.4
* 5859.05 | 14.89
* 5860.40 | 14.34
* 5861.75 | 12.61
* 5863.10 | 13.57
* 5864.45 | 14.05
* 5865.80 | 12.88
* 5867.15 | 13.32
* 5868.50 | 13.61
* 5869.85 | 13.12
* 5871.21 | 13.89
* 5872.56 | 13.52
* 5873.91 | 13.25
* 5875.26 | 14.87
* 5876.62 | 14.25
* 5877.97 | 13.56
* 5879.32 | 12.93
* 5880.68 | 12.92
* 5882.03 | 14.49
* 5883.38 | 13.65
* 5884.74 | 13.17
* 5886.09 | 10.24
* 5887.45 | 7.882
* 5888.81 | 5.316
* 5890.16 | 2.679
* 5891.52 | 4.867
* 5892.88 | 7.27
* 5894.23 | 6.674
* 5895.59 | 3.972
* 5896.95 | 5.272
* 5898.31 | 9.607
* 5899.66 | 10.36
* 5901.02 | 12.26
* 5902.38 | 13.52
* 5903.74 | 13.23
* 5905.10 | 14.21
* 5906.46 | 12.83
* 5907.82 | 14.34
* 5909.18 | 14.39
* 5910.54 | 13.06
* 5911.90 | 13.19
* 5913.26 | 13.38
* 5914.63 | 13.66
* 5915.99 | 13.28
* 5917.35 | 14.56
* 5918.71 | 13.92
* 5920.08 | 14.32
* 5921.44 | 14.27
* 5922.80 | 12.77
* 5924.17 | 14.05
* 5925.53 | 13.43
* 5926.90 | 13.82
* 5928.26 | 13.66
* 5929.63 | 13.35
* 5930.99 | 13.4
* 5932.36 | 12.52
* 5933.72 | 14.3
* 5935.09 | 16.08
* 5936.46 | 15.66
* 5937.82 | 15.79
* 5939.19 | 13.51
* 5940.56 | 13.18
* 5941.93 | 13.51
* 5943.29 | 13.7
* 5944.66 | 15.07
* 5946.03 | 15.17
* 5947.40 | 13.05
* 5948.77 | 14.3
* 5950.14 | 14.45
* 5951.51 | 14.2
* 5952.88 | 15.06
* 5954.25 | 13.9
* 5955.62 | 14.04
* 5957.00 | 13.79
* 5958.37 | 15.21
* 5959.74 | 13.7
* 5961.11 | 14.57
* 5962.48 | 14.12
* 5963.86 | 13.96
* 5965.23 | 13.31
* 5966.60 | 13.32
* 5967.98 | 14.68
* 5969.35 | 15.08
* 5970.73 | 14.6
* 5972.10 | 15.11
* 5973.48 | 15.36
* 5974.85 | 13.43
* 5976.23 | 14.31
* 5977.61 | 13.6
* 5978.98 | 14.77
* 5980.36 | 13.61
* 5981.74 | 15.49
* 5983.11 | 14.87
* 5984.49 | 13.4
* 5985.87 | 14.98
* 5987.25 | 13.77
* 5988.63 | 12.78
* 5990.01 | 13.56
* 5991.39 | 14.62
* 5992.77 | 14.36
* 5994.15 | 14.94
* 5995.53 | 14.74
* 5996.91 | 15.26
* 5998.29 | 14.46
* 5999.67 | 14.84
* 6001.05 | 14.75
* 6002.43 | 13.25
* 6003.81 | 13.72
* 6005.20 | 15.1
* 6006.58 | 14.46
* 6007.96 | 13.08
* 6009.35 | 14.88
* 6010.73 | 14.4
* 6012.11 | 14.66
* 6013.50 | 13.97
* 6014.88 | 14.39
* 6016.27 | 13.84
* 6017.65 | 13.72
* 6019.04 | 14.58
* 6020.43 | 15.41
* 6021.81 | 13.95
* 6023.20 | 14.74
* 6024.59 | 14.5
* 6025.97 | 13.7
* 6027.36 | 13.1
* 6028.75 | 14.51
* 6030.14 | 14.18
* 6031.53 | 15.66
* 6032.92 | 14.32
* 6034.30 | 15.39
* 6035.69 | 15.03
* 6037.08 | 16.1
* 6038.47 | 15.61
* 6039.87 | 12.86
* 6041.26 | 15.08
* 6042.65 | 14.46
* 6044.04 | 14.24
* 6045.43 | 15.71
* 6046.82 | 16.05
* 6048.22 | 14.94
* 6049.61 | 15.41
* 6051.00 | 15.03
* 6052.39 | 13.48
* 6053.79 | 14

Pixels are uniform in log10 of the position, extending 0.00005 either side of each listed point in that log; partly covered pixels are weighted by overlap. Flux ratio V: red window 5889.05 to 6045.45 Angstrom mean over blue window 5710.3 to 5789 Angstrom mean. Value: 1.0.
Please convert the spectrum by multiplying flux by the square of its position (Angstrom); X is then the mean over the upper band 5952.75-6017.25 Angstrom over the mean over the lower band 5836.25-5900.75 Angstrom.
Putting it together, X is 1.23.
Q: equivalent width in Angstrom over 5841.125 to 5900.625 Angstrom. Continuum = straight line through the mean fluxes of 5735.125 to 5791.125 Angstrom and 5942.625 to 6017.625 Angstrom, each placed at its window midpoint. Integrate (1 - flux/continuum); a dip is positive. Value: 9.54 Angstrom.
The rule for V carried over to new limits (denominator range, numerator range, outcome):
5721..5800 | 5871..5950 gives 0.89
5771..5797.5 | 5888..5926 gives 0.81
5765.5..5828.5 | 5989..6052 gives 1.02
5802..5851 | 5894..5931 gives 0.86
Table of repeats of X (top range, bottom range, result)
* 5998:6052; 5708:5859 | 1.12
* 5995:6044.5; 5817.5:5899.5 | 1.21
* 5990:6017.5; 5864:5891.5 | 1.25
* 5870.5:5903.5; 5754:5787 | 0.78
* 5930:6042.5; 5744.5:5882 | 1.08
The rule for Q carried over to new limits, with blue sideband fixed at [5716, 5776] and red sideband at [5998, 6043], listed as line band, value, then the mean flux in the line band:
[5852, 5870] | 1.3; 13.3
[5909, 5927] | 0.8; 13.7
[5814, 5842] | -0.5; 14.5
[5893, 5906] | 4.1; 9.84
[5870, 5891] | 3.7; 11.8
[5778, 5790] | 0.4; 13.7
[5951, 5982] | 0.2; 14.3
